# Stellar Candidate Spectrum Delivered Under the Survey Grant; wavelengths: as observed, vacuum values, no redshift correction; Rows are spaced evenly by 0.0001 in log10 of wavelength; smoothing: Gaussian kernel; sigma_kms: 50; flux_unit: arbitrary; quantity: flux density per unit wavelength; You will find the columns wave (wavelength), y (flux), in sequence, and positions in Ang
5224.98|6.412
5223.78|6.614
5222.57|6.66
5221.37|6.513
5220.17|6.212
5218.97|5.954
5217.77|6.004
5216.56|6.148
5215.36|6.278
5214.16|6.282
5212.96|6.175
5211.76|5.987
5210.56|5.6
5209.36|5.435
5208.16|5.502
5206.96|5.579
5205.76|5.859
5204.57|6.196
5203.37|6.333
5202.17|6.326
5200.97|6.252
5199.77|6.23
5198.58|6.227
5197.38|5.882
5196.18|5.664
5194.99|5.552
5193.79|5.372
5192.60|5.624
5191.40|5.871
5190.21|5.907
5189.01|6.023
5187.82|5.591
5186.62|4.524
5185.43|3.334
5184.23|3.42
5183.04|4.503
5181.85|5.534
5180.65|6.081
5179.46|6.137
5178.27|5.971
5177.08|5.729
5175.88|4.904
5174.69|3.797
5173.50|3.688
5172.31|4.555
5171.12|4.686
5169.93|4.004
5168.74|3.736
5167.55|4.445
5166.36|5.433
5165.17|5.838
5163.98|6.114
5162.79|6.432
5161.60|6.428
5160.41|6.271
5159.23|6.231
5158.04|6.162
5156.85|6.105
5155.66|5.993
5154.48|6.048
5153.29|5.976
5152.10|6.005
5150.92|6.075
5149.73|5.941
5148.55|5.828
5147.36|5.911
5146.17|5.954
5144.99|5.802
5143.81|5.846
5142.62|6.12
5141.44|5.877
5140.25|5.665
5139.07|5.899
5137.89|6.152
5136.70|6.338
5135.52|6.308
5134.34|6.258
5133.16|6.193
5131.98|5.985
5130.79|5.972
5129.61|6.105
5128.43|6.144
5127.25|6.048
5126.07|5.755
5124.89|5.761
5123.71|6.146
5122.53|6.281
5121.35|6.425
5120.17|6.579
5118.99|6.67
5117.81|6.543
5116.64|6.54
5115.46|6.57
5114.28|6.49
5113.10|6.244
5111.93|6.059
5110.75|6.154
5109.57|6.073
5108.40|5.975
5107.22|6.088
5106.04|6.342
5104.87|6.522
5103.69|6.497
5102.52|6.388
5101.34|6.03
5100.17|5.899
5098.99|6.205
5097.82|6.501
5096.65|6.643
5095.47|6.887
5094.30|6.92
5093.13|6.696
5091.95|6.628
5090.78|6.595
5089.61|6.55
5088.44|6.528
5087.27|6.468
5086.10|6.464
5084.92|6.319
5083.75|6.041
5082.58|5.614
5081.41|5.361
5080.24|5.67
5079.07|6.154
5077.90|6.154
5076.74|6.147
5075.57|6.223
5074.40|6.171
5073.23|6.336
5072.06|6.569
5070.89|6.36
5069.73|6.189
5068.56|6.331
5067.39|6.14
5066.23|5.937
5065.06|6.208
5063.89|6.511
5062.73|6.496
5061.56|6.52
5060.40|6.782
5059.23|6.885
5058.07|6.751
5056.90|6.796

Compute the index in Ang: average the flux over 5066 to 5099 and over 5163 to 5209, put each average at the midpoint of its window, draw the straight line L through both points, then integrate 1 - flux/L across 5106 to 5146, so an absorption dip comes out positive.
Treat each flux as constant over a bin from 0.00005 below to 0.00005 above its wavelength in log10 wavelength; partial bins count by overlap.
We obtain -1.7 Ang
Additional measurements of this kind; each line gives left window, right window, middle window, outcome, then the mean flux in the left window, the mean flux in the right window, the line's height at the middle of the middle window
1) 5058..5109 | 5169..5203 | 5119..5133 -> -0.59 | 6.33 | 5.26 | 5.89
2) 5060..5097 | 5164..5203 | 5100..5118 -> -0.81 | 6.33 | 5.23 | 6.01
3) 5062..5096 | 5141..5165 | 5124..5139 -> 0.11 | 6.3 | 6.05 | 6.13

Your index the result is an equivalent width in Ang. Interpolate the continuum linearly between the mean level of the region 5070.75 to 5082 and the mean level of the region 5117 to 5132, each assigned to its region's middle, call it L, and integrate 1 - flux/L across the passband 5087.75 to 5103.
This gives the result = -0.89 Ang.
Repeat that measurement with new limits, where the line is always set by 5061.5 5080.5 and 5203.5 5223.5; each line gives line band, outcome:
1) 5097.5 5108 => -0.1 Ang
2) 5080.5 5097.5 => -0.5 Ang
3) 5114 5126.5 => -0.3 Ang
